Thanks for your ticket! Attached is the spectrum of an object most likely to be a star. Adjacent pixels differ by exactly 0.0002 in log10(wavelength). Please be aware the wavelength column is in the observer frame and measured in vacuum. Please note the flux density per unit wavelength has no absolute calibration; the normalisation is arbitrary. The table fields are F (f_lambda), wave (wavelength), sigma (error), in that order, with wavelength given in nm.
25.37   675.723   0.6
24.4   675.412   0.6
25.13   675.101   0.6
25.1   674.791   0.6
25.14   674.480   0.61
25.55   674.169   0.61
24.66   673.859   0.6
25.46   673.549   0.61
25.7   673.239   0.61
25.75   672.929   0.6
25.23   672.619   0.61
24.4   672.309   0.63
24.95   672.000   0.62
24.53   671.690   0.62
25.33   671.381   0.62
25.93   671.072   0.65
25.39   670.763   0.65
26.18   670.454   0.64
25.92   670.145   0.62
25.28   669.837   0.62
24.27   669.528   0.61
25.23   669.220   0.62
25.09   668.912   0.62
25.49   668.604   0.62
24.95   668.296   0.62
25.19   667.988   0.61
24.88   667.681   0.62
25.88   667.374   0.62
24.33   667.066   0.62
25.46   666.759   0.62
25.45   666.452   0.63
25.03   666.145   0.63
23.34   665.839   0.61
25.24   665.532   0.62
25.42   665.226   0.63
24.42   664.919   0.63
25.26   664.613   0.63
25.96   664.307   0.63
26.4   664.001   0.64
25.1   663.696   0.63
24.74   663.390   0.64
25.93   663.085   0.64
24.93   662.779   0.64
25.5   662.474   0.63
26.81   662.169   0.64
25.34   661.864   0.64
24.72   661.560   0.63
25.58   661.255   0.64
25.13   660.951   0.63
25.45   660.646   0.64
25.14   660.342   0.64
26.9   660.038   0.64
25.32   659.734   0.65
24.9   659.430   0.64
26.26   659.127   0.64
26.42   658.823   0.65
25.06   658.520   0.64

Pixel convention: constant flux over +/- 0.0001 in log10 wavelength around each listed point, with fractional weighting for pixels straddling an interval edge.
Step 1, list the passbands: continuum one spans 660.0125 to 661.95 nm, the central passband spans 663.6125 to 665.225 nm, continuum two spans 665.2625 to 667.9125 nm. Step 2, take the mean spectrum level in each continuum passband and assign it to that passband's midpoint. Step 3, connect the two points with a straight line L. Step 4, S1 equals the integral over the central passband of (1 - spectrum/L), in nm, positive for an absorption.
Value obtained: -0.019 nm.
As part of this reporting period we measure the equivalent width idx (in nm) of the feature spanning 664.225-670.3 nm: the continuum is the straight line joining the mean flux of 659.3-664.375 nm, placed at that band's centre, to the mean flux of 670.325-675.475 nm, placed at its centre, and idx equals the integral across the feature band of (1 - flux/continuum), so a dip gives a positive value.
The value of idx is 0.07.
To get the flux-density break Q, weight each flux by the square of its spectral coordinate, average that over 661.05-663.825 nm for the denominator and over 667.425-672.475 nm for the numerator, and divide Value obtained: 1.0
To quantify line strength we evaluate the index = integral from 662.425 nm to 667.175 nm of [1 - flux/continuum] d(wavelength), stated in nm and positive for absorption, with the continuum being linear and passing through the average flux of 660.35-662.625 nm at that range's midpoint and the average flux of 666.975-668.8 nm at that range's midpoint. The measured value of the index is 0.03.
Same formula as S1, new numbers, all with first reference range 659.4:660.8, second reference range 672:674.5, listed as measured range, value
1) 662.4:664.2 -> 0.00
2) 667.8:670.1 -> 0.02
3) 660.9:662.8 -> 0.00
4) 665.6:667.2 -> 0.04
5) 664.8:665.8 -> 0.02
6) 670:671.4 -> -0.03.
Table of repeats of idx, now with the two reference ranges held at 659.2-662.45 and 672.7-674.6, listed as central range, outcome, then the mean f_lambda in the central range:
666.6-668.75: 0.02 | 25.2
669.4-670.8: 0.00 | 25.4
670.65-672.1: 0.01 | 25.2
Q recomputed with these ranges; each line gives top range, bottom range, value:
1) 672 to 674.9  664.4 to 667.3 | 1.03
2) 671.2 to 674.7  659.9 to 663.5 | 1.02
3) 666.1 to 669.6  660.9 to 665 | 1.00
